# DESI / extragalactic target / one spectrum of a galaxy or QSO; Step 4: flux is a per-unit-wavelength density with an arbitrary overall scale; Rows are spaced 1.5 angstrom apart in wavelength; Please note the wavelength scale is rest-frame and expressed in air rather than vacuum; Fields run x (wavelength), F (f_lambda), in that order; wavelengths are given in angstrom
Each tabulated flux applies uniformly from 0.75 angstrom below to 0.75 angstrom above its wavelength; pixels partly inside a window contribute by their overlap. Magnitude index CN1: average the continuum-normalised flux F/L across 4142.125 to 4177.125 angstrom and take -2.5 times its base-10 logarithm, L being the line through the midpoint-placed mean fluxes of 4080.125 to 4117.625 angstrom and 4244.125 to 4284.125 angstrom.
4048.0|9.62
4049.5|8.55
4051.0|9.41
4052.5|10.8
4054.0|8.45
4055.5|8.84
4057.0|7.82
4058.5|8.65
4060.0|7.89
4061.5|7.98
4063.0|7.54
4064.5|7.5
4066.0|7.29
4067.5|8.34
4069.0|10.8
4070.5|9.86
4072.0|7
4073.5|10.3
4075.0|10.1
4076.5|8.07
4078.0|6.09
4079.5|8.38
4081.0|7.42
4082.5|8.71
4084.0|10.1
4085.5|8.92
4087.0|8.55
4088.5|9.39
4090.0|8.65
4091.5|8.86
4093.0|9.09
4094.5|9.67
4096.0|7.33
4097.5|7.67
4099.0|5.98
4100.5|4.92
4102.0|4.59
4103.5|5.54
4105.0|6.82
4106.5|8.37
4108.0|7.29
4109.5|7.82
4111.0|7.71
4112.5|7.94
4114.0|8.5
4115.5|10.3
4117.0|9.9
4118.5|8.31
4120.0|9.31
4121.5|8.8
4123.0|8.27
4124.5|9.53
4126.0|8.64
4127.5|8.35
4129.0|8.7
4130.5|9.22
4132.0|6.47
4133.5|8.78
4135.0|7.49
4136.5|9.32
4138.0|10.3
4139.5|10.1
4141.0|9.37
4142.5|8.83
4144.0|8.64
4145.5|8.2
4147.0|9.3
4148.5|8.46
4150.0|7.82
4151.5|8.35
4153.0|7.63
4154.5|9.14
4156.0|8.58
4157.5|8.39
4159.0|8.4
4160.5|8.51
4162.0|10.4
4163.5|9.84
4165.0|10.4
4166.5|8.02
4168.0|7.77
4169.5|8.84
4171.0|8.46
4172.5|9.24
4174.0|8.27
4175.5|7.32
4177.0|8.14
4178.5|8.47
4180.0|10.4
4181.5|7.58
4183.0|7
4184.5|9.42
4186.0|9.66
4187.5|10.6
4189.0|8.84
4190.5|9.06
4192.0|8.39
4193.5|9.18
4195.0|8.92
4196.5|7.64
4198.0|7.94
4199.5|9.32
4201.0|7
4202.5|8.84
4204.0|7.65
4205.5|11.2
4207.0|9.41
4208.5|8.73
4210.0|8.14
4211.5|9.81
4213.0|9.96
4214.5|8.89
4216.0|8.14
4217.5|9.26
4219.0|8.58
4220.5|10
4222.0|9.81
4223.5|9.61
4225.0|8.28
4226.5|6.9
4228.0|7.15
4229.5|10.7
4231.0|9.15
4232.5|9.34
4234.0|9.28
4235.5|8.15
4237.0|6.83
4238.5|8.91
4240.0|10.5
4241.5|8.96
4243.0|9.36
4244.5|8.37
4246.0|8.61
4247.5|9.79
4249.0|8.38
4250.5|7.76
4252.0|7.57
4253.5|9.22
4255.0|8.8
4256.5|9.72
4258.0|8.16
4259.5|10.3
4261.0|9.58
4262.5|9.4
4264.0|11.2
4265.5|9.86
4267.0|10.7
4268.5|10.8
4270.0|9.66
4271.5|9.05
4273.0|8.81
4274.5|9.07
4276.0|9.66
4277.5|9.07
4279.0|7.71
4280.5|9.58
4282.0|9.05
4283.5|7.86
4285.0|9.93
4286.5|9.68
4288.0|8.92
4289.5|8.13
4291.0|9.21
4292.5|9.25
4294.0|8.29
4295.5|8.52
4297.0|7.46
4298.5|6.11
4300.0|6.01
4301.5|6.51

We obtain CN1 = -0.02 mag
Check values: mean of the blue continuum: 8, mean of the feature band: 8.63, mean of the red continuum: 9.19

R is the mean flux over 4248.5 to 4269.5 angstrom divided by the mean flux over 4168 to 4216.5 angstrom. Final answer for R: 1.07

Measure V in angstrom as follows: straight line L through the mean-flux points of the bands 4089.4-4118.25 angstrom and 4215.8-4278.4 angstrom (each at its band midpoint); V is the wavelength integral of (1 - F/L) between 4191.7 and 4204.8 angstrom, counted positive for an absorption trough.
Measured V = 0.5 angstrom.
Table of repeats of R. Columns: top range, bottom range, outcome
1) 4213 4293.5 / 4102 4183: 1.06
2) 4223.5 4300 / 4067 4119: 1.09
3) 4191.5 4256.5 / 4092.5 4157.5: 1.07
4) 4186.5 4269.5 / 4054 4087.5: 1.07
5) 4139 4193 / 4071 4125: 1.07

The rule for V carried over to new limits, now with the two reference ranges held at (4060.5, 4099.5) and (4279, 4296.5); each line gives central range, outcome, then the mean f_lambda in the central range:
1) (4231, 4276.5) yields -1.98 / 9.19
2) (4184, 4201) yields -0.43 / 8.9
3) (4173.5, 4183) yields 0.43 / 8.26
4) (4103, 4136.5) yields 0.86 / 8.32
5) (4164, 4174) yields -0.16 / 8.78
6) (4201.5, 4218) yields -0.65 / 9.06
